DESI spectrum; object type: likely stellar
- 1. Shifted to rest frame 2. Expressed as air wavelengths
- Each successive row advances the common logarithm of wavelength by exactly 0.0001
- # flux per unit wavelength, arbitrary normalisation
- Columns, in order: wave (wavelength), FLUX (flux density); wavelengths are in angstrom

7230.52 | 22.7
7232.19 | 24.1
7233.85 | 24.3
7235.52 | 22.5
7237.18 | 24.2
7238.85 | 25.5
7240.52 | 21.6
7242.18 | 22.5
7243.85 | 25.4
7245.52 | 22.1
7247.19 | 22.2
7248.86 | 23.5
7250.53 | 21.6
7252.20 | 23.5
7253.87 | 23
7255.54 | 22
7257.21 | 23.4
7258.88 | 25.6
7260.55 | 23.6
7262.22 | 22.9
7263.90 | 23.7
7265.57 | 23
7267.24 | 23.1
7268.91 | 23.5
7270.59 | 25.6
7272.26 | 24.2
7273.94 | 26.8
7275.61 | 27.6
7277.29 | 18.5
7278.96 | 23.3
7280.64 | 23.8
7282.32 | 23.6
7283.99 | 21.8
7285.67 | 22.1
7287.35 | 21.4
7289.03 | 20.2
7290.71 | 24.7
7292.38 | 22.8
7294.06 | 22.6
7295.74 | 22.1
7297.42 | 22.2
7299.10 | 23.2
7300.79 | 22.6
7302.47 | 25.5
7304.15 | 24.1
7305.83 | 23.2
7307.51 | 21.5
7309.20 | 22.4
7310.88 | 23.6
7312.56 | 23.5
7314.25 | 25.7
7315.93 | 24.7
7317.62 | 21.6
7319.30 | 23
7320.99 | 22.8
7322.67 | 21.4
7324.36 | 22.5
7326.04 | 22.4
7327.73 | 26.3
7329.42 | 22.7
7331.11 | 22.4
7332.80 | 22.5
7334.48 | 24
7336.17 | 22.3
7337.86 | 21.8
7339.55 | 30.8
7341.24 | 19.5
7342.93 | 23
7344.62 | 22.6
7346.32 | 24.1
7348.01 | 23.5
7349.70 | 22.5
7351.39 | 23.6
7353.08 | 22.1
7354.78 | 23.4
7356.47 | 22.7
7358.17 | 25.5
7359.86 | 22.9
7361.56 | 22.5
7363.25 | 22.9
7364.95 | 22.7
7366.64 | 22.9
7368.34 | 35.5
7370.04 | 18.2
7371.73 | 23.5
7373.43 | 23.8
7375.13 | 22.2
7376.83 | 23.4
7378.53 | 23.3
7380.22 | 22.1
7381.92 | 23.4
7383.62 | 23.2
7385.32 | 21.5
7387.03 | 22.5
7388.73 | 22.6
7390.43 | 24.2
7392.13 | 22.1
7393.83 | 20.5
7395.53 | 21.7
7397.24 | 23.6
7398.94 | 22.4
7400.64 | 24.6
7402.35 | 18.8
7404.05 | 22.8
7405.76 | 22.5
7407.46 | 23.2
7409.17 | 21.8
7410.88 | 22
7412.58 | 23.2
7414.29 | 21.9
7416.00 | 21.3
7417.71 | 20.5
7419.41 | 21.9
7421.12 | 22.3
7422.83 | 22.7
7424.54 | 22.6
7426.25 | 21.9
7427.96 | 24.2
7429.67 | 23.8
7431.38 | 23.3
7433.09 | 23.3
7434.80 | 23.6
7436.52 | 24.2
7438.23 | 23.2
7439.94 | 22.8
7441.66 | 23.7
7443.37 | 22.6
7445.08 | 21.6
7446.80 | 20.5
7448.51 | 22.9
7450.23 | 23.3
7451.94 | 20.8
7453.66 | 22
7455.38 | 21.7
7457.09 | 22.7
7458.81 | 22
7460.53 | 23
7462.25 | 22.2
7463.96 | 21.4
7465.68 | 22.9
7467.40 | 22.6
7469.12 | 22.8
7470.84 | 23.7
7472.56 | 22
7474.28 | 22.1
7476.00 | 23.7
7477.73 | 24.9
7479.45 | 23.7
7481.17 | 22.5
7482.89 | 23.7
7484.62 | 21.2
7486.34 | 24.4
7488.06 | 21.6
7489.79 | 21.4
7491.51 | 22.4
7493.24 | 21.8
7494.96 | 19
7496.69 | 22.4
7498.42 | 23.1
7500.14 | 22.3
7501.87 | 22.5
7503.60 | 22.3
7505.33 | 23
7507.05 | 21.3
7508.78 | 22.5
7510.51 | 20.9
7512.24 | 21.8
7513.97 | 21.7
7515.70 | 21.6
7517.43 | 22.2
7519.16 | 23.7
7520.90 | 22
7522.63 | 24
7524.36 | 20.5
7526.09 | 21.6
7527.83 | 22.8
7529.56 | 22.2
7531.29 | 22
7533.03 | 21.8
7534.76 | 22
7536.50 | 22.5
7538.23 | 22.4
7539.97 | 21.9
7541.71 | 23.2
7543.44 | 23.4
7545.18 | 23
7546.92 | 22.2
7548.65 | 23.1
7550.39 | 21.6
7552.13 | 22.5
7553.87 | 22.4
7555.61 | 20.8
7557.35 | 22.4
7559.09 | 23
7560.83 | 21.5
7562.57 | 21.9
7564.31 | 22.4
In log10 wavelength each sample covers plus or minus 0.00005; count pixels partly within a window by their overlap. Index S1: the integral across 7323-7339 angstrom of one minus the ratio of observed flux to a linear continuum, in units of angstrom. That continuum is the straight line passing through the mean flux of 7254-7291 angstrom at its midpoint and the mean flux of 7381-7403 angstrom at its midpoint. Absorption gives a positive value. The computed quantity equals -0.1 angstrom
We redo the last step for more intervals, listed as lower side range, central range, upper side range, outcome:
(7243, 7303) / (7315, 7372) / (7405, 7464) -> -1.2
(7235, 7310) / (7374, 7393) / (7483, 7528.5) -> -0.1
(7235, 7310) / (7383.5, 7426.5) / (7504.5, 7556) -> 0.9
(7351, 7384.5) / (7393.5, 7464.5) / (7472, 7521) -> 1.6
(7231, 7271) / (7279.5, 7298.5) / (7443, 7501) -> 0.6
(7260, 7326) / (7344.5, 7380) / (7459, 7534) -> -0.9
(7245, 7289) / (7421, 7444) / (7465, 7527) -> -0.6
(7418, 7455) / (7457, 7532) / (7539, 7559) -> 0.6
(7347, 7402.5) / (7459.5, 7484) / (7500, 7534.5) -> -0.5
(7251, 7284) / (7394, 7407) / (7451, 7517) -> 0.3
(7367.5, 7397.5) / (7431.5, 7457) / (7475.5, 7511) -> 0.2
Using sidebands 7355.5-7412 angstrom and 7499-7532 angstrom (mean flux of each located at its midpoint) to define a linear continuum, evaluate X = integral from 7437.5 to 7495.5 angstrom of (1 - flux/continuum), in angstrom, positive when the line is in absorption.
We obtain 0.02 angstrom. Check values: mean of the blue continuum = 23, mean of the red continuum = 22.2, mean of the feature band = 22.5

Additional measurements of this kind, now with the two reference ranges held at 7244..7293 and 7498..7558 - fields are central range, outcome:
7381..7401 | 0.12 angstrom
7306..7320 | -0.11 angstrom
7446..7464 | 0.36 angstrom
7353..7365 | -0.14 angstrom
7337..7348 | -0.32 angstrom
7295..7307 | -0.06 angstrom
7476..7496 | -0.05 angstrom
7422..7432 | -0.19 angstrom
